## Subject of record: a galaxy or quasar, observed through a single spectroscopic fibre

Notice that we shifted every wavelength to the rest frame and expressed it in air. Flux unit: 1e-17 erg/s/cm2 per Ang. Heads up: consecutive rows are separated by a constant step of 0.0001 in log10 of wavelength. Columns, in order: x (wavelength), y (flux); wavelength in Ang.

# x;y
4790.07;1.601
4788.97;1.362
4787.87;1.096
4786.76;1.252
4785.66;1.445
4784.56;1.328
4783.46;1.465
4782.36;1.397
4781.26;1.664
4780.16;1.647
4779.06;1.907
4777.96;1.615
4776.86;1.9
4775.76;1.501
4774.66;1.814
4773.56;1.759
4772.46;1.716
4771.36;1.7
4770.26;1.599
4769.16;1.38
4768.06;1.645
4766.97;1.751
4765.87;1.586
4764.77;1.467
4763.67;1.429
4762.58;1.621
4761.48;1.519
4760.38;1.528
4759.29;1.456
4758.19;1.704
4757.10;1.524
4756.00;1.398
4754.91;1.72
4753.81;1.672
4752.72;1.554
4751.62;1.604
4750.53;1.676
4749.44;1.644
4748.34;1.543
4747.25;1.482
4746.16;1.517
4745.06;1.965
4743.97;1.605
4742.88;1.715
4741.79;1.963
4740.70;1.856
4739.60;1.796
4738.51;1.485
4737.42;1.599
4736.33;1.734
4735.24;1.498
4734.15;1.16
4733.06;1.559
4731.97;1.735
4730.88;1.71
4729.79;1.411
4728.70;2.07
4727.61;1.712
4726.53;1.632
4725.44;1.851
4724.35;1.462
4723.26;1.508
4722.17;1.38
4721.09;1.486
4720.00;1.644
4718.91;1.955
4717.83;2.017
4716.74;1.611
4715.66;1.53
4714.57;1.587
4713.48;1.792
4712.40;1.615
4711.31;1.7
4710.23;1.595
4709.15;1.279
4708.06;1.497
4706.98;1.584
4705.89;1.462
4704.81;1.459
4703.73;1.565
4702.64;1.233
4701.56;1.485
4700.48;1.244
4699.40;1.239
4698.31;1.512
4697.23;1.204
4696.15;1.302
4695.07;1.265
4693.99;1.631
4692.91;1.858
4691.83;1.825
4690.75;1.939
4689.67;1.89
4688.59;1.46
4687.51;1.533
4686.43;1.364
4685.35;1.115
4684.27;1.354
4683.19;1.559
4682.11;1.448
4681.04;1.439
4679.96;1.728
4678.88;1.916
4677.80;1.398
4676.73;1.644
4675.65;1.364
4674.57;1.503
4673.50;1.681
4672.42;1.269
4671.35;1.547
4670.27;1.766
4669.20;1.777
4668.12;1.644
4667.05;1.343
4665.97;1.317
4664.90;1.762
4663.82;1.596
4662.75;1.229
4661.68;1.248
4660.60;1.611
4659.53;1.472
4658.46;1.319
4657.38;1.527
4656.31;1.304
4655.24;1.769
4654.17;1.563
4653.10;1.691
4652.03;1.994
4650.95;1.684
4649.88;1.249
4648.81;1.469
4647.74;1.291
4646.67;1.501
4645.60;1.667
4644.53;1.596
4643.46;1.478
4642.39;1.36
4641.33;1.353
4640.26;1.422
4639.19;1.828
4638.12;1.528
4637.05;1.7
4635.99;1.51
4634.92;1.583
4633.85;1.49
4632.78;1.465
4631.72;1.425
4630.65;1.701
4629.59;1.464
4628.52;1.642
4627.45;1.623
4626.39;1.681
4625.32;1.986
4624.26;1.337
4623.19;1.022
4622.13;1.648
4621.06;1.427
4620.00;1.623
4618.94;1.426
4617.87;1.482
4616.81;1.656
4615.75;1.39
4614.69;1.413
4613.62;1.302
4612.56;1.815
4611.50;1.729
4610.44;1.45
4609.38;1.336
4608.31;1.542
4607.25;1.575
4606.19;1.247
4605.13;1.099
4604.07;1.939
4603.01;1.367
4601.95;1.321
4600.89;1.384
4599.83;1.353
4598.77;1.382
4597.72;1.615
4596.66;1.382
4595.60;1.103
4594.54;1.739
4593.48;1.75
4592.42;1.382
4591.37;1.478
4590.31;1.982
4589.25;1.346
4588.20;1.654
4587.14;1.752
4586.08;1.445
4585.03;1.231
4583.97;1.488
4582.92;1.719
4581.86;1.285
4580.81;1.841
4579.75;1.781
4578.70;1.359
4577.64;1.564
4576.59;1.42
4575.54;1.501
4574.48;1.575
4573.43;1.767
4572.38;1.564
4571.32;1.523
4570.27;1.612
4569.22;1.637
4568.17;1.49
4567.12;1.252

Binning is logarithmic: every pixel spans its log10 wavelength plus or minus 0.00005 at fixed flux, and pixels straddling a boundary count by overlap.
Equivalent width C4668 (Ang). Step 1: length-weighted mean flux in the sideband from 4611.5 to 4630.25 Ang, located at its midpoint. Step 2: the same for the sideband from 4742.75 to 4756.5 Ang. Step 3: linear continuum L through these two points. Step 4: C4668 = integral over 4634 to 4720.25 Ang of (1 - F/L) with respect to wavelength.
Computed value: 1.9 Ang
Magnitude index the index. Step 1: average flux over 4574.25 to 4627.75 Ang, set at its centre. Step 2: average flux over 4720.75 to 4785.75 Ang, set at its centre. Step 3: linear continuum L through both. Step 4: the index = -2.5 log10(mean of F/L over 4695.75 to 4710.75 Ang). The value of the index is 0.13 mag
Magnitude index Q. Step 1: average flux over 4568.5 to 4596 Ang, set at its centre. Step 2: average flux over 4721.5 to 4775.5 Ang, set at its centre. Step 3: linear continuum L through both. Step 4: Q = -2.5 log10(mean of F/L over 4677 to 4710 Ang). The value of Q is 0.07 mag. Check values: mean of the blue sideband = 1.56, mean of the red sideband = 1.62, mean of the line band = 1.5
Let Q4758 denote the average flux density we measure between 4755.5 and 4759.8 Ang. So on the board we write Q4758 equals 1.52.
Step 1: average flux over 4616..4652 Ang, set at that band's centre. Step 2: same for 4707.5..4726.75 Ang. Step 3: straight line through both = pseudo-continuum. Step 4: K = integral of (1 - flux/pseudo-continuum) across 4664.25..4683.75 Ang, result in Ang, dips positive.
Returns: 0.1 Ang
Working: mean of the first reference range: 1.53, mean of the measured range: 1.56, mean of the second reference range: 1.62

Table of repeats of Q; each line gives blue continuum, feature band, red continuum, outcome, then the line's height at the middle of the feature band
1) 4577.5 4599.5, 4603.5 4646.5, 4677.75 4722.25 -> 0.01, 1.54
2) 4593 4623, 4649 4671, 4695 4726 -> -0.03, 1.5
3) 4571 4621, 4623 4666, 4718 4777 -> 0.01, 1.55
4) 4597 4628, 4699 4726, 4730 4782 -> 0.02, 1.59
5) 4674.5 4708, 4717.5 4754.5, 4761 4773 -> -0.07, 1.55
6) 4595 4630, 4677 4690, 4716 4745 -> 0.05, 1.59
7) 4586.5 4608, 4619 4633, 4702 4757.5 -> -0.02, 1.52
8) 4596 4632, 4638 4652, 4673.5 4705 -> -0.01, 1.5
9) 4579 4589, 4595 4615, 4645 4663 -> 0.08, 1.55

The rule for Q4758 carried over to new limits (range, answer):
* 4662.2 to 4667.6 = 1.45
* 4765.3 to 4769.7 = 1.59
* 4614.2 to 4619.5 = 1.48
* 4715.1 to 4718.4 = 1.72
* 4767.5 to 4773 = 1.61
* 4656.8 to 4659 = 1.42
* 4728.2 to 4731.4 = 1.72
